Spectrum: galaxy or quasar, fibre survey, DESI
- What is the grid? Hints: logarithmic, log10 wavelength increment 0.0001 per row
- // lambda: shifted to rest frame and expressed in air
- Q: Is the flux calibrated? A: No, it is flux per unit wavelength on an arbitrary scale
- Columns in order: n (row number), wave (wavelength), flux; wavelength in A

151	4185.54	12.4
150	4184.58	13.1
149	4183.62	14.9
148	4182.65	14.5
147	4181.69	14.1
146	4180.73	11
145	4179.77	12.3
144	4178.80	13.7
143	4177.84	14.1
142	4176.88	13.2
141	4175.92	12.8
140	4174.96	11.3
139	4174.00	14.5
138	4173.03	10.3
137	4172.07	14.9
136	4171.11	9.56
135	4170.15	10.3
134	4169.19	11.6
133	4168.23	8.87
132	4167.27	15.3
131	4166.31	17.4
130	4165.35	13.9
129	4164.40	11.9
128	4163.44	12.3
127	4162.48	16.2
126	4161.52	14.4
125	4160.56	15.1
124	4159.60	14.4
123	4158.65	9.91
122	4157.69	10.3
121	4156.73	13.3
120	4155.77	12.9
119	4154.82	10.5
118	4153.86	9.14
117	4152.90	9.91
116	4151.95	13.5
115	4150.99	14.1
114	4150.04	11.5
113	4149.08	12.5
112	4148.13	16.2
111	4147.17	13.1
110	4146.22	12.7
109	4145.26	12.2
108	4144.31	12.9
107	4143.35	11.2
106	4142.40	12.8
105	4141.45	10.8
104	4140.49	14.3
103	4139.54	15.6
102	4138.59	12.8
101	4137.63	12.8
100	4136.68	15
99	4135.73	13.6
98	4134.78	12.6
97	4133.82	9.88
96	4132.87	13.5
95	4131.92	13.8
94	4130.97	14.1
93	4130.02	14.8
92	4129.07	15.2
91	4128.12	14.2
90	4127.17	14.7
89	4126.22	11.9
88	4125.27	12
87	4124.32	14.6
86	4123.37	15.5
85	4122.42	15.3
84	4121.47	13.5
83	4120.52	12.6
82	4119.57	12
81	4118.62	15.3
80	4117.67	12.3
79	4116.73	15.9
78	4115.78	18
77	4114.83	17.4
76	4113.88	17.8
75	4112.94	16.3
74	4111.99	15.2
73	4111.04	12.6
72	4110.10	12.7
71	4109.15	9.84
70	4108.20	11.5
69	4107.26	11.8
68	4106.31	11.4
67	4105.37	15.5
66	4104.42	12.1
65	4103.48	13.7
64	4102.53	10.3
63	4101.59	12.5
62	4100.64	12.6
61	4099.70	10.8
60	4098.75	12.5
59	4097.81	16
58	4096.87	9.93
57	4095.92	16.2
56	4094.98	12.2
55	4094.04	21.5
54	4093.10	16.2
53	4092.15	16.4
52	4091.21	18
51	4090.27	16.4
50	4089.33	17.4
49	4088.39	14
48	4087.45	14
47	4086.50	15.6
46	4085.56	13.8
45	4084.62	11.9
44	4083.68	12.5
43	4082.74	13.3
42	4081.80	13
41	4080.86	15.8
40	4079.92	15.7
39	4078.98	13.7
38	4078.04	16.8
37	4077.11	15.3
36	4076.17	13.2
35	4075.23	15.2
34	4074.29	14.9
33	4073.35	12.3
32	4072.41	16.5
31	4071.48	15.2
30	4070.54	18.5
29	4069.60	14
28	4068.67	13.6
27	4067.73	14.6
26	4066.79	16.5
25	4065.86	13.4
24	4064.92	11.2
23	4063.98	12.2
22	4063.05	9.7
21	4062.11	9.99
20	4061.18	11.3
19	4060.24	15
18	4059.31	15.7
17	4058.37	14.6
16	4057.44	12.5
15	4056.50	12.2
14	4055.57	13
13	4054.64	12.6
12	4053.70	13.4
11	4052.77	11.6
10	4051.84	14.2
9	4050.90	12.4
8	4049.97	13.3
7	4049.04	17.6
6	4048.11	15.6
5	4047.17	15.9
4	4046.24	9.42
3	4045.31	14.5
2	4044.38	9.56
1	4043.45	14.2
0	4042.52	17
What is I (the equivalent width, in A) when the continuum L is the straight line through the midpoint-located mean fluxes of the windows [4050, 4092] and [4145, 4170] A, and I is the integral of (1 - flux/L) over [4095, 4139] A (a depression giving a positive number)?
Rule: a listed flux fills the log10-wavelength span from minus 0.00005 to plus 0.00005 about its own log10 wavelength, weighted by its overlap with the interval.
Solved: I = -0.7 A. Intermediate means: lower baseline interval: 14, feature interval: 13.6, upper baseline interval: 12.8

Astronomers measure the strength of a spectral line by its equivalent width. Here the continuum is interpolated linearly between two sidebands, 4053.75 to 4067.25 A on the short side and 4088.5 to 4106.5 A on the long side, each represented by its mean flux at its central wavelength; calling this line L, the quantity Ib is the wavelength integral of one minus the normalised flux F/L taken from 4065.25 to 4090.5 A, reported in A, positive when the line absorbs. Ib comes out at -2.1 A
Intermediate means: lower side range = 12.9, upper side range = 14.3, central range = 14.7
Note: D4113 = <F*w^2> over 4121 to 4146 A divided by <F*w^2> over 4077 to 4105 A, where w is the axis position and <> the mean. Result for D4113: 0.96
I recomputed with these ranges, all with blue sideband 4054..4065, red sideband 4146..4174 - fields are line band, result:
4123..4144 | -1.33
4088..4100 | -2.55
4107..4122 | -1.76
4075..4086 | -1.39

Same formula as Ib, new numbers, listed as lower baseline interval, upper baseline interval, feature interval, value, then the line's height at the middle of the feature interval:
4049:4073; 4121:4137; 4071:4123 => -2.2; 13.7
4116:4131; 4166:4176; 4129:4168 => 0.2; 13.2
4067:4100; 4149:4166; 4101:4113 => 1.3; 14.1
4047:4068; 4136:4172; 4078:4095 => -2.6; 13.2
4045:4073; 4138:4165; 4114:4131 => -1.9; 13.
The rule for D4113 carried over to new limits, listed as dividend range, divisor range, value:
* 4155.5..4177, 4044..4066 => 1.04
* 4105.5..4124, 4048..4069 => 1.09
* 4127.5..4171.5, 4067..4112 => 0.94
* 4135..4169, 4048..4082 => 0.97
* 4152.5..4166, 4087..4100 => 0.85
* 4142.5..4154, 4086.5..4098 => 0.82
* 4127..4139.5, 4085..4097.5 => 0.90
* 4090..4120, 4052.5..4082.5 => 1.04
